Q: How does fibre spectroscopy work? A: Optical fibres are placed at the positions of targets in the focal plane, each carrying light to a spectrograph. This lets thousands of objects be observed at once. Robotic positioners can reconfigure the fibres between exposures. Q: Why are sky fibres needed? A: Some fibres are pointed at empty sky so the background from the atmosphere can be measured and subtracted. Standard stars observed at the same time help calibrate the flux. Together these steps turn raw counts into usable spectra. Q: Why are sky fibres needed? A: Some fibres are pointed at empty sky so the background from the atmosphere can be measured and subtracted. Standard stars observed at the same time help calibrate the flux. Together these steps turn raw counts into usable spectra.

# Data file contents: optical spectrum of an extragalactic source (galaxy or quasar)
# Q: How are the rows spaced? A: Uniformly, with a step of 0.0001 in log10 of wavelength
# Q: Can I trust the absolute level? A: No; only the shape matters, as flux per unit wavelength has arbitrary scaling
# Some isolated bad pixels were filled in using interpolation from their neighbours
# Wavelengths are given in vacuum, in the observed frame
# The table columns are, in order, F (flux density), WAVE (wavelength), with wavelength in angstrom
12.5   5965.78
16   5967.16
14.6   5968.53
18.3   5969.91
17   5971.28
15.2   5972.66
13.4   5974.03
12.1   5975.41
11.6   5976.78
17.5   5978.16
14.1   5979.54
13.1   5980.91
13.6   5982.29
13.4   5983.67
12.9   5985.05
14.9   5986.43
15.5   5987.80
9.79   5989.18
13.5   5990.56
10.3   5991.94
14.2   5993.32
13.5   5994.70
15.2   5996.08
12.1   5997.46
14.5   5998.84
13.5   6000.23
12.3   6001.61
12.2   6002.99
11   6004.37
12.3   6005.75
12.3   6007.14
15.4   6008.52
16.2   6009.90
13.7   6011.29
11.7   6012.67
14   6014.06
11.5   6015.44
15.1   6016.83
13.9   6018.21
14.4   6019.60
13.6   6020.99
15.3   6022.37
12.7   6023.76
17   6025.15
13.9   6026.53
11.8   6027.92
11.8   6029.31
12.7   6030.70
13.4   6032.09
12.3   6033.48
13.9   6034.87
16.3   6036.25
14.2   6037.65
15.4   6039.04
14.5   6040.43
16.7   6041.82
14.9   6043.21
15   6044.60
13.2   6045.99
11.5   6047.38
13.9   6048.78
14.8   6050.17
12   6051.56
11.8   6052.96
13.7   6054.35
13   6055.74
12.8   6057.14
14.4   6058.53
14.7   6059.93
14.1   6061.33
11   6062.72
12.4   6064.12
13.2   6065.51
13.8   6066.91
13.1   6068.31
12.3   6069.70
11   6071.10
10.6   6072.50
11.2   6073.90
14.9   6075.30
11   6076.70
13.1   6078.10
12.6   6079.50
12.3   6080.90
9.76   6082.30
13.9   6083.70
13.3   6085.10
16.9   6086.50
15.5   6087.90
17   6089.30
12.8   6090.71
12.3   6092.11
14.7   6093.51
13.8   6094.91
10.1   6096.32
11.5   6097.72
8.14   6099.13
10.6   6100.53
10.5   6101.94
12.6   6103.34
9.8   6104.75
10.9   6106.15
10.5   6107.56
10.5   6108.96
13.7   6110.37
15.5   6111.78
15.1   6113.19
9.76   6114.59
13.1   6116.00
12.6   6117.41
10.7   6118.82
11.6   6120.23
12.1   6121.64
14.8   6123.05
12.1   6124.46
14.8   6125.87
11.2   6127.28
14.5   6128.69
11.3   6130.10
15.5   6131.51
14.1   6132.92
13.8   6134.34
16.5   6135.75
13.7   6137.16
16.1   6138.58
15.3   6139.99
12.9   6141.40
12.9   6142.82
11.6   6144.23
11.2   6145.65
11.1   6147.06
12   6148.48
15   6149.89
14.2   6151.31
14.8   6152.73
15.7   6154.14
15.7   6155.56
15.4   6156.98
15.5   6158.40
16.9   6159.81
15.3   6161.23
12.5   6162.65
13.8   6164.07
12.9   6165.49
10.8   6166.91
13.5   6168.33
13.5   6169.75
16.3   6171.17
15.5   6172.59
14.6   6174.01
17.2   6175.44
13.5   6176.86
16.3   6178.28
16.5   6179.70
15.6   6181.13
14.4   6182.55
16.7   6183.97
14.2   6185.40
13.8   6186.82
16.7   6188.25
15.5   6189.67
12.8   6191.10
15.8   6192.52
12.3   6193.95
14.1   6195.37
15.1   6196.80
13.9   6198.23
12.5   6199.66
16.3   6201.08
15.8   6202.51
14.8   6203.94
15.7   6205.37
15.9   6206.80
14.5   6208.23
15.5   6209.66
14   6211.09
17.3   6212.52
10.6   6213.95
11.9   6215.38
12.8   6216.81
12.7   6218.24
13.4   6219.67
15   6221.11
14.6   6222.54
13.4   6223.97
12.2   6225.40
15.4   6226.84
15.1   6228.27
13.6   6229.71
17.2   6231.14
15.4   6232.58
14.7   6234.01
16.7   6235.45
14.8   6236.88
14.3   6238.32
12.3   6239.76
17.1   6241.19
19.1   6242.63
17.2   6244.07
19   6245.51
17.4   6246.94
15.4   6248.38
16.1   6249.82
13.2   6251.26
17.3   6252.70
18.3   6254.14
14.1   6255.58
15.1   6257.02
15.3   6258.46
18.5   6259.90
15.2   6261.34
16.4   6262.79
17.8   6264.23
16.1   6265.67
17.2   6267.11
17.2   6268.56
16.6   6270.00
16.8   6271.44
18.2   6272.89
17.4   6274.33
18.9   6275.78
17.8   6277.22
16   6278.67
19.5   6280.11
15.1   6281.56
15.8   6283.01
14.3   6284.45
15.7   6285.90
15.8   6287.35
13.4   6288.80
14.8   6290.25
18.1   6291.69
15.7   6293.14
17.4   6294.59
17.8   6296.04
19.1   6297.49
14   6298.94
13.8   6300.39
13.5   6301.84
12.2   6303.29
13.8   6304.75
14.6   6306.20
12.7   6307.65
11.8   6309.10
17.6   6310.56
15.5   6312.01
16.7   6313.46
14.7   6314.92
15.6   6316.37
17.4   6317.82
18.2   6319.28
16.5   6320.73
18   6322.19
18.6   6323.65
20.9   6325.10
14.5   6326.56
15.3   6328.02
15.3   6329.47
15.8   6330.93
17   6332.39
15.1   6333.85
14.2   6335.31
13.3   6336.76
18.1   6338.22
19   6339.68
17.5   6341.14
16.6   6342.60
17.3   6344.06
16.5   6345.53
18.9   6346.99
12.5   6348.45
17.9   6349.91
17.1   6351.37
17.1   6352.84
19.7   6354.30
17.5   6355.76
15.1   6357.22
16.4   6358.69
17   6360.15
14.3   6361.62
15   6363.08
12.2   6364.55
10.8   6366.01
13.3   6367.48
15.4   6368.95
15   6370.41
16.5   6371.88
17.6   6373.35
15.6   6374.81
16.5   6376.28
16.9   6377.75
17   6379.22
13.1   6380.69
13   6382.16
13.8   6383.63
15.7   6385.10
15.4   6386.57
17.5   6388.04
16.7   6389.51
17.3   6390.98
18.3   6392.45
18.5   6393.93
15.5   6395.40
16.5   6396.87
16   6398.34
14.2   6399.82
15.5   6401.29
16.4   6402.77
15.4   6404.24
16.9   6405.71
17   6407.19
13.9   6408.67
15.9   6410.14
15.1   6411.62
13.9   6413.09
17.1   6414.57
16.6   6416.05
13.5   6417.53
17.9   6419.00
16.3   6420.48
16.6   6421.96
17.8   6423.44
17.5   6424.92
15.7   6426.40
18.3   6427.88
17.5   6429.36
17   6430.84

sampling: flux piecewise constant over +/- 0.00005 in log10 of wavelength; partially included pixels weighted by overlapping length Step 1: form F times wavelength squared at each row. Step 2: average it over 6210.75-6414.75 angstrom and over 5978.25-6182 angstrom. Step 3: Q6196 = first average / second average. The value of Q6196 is 1.3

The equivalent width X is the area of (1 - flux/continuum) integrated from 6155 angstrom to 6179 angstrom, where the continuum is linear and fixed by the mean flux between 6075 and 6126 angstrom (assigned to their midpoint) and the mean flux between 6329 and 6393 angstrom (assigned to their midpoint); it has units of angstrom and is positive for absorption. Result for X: -2.3 angstrom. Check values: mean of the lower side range 12.5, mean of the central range 14.7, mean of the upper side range 15.9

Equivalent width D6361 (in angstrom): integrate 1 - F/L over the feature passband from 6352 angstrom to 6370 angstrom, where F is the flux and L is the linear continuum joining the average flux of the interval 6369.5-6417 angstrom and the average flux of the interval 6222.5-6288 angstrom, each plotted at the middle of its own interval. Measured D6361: 0.7 angstrom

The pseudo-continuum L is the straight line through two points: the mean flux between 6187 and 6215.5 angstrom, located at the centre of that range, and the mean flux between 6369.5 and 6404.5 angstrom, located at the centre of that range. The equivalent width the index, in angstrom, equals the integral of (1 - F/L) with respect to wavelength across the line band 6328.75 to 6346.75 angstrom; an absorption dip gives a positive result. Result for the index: -0.86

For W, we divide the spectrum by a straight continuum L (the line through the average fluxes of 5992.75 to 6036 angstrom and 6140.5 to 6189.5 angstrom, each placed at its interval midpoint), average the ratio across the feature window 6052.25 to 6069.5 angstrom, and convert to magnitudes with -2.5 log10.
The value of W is 0.05 mag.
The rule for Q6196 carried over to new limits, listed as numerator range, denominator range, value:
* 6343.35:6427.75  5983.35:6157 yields 1.34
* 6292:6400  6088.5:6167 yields 1.30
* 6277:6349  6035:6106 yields 1.33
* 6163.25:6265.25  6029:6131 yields 1.22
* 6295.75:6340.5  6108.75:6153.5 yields 1.26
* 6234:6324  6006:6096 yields 1.28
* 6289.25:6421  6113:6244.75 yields 1.18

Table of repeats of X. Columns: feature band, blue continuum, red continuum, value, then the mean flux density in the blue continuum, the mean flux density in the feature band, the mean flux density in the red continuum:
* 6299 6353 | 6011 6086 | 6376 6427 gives -1.7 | 13.3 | 15.9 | 16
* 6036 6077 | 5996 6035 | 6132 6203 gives 0.9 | 13.4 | 13.4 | 14.4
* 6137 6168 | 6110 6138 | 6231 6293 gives 0.2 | 13.3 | 13.9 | 16.3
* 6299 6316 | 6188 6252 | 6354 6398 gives 1.2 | 14.9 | 14.3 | 15.7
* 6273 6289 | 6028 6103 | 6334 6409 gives -1.5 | 13.1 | 16.5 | 16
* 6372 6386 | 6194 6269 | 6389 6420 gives 0.4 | 15.2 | 15.5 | 16.1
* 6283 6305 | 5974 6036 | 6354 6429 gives -0.1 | 13.4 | 15.3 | 15.9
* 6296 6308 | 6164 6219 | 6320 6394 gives 0.8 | 14.5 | 14.5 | 16.1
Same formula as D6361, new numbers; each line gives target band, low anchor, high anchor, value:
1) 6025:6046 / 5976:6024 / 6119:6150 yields -1.2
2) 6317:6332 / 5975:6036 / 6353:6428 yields -1.5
